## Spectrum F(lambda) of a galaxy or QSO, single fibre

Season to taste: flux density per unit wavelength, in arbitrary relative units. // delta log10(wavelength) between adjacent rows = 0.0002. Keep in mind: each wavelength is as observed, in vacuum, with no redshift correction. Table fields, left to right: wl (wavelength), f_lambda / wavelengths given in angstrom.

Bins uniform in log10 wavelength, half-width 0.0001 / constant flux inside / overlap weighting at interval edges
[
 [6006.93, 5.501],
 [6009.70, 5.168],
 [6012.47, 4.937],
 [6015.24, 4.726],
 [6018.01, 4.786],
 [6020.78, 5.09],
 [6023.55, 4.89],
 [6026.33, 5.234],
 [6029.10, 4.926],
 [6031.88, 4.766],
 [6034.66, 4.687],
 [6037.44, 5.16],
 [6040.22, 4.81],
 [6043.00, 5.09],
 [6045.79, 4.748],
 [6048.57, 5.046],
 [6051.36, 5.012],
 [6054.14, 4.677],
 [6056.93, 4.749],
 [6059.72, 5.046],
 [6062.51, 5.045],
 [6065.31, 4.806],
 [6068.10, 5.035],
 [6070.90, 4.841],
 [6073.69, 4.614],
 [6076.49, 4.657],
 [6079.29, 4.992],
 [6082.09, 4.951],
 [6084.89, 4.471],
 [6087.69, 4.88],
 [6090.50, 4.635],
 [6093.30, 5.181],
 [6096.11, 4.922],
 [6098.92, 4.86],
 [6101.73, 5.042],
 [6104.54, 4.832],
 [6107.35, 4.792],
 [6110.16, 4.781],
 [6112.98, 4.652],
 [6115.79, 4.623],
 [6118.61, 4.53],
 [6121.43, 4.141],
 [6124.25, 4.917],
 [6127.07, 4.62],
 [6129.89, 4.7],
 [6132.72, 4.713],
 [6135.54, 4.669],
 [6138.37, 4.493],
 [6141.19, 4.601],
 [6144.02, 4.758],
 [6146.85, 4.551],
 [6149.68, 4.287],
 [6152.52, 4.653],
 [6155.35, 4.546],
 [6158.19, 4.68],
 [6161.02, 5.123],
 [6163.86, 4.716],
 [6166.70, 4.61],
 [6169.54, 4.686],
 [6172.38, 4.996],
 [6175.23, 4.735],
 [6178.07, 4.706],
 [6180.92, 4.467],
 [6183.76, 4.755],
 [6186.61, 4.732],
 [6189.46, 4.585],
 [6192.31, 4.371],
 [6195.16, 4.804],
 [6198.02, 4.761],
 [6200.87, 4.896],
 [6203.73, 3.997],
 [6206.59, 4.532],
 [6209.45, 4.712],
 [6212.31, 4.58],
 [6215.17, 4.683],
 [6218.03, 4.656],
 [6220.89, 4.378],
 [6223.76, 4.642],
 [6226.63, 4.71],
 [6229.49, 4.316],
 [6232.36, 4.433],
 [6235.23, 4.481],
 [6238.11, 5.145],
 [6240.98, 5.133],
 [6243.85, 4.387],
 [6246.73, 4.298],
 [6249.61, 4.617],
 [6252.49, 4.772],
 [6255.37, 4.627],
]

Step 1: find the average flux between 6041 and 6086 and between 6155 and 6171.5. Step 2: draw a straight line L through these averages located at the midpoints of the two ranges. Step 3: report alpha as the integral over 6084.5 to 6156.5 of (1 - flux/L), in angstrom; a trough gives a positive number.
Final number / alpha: 1.62 angstrom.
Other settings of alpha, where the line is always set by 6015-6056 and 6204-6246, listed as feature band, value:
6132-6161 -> 0.7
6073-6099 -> 0.1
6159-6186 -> -0.4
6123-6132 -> 0.0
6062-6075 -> 0.0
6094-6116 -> -0.2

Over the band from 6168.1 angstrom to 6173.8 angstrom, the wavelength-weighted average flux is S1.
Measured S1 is 4.84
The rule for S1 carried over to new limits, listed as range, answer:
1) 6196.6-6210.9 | 4.58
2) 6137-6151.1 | 4.54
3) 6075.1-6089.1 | 4.79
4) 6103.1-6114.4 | 4.77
